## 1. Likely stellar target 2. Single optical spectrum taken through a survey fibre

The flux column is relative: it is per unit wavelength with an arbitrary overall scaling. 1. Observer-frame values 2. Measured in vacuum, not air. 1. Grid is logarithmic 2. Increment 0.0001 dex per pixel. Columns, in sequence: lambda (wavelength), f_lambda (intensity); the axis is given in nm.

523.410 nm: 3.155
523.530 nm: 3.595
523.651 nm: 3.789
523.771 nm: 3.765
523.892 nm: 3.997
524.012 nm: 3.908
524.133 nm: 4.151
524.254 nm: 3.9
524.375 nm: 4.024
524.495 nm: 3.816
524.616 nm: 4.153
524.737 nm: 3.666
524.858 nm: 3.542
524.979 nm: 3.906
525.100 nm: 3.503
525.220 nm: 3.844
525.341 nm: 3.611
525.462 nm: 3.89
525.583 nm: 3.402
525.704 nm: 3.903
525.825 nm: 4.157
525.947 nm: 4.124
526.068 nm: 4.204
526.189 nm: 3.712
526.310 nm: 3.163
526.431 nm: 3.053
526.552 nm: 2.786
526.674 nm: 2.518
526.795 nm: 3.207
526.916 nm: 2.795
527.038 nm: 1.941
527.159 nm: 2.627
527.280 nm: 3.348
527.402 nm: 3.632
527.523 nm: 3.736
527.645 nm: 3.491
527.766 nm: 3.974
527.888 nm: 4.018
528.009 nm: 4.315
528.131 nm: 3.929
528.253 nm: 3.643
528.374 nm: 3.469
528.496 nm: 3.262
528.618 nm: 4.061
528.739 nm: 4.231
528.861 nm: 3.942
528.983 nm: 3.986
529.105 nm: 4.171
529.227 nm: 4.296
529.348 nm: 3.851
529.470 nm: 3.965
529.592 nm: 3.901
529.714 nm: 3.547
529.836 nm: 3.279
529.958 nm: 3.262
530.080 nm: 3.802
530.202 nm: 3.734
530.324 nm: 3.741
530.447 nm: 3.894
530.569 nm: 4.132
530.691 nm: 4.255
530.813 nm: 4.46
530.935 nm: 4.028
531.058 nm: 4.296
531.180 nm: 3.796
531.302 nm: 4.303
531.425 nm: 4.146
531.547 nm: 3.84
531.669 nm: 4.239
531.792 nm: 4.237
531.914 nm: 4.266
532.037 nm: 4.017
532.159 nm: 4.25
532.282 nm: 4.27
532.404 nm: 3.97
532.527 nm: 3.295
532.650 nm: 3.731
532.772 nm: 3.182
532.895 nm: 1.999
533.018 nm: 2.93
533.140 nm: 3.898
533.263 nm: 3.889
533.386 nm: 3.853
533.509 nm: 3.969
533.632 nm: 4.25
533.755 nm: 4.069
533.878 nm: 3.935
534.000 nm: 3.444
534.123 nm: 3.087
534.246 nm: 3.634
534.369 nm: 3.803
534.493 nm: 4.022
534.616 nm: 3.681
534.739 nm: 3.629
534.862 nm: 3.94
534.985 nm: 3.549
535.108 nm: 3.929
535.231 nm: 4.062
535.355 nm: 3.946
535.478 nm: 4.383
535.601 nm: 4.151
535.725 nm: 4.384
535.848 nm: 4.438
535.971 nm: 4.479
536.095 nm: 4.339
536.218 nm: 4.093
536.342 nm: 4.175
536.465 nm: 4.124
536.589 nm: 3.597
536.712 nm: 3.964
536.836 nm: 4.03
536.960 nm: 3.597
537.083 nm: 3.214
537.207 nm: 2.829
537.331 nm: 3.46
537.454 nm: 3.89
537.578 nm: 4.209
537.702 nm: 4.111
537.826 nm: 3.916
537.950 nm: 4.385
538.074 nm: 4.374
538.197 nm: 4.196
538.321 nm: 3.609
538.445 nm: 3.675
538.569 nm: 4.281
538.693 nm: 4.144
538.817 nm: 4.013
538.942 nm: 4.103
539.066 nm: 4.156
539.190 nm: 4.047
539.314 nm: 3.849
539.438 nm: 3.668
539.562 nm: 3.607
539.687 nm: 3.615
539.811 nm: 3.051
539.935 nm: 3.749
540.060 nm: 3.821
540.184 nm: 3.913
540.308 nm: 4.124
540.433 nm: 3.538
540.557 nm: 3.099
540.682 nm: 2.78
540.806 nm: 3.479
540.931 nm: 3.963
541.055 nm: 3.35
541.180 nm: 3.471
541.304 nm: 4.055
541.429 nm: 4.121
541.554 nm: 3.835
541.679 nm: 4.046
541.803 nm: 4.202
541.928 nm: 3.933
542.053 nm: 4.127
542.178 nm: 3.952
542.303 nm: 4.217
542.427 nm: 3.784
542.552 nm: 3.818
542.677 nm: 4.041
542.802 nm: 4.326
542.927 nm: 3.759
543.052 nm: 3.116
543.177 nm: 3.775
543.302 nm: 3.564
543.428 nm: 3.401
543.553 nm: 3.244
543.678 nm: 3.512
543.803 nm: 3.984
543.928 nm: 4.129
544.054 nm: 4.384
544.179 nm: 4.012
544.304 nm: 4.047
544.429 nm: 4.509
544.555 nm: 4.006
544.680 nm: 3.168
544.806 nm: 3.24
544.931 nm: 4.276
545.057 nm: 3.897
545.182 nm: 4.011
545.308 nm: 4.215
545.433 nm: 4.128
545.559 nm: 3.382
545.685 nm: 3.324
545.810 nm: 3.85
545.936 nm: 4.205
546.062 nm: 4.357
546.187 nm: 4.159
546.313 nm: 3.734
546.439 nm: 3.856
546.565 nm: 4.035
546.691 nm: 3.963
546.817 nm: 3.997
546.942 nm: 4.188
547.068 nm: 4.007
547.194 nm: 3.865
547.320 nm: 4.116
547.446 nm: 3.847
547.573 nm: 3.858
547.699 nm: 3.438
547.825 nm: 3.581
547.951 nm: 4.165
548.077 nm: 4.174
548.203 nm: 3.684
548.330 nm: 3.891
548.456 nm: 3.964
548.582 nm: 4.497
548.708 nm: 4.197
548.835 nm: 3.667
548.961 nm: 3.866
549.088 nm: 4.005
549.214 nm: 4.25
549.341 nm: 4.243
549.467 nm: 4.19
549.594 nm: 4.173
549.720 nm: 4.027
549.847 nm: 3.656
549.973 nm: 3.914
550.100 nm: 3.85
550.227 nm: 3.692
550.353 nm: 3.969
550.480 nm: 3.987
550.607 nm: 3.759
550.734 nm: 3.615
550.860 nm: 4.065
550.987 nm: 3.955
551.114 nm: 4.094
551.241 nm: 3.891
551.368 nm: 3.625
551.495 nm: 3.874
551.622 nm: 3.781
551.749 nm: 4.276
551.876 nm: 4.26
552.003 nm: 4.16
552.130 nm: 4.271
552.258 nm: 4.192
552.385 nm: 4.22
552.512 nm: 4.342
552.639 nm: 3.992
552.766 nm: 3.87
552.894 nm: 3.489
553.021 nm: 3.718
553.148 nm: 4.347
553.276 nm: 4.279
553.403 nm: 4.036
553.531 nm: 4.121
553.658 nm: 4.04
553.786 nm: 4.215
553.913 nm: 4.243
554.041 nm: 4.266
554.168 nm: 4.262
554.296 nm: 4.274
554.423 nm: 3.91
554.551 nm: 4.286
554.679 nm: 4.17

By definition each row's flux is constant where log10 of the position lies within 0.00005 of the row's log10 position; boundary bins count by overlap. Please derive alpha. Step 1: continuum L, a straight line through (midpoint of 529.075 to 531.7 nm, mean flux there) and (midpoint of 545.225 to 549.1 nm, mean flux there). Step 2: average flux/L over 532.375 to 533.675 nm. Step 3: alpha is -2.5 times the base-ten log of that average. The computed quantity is 0.12 mag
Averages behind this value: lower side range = 3.95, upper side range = 3.94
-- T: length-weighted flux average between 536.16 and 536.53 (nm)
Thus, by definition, 4.12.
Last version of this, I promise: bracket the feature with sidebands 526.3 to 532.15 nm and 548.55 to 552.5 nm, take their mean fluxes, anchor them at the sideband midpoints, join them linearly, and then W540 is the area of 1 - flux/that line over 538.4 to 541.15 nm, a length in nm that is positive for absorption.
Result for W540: 0.101 nm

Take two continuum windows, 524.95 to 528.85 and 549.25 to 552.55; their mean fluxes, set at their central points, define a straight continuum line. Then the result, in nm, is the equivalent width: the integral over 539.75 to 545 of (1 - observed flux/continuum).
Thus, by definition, 0.08 nm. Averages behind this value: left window 3.55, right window 4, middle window 3.78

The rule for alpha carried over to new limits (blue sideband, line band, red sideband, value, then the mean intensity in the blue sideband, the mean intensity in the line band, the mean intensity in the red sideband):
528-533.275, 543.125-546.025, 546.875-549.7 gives 0.03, 3.85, 3.84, 4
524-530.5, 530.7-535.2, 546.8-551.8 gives -0.03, 3.66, 3.84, 3.95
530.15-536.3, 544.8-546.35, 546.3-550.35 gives 0.00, 3.92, 3.93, 3.96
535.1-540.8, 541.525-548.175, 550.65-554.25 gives 0.02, 3.89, 3.9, 4.05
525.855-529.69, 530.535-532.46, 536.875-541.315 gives -0.14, 3.6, 4.16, 3.76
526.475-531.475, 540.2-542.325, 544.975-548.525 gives 0.02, 3.7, 3.78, 3.93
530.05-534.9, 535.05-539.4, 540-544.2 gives -0.05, 3.85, 4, 3.79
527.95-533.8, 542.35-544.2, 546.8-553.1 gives 0.04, 3.87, 3.79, 3.97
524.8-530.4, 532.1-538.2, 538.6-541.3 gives -0.05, 3.62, 3.85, 3.71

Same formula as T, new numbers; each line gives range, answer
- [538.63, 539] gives 4.08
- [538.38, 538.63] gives 3.97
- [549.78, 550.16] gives 3.81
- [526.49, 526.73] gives 2.65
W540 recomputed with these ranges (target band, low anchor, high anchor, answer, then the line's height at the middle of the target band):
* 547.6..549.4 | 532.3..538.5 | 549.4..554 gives 0.001 nm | 3.97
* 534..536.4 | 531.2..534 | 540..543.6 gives -0.101 nm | 3.81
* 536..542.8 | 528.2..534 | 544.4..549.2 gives 0.072 nm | 3.9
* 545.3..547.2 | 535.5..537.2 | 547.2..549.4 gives 0.011 nm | 3.97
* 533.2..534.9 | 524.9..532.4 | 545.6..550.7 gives 0.007 nm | 3.81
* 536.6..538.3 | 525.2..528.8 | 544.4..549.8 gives -0.043 nm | 3.75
